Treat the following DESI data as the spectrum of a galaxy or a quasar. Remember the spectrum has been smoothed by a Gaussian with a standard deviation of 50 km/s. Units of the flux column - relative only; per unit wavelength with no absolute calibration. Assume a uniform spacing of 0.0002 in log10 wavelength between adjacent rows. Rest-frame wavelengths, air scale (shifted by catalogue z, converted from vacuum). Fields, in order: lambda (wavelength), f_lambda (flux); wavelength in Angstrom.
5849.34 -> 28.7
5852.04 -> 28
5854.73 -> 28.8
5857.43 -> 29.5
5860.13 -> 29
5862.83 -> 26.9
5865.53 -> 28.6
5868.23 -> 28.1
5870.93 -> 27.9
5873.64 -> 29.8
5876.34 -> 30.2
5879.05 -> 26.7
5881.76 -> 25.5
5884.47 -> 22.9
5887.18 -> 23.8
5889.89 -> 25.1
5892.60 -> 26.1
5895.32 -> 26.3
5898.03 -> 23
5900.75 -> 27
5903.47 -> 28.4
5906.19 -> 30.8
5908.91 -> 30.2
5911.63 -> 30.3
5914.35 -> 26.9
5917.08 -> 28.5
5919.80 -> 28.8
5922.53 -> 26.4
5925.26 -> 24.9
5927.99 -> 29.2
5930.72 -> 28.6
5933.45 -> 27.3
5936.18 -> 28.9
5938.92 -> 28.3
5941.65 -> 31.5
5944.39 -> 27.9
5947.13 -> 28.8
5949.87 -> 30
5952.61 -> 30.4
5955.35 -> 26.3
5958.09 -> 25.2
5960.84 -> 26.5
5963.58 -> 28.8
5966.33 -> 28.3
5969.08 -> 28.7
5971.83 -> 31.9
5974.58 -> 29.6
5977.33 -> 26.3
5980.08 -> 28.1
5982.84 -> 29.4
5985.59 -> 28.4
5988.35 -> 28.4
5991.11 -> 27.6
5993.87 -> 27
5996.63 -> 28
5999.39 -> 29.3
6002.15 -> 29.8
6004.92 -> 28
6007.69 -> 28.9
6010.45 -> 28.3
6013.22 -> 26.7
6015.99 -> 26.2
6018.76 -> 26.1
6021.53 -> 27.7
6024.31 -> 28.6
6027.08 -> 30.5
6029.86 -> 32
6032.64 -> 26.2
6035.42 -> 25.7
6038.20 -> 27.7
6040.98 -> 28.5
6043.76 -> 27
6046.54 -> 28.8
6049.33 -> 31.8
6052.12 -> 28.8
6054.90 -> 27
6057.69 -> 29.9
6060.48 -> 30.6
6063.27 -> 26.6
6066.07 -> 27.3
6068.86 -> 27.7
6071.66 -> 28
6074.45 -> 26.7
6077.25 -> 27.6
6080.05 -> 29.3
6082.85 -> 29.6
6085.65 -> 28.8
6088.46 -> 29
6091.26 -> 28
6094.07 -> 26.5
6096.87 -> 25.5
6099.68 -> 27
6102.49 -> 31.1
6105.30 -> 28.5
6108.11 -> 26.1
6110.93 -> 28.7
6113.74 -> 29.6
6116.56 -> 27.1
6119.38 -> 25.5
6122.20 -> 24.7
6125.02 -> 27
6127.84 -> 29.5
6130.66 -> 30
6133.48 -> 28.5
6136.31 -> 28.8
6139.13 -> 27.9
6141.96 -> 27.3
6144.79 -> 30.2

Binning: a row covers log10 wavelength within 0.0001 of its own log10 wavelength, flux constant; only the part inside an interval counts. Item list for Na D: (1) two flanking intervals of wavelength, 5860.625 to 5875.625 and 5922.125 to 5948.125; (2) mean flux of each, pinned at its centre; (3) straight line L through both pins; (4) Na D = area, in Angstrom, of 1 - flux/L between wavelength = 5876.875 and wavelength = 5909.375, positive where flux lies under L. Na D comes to 2.3 Angstrom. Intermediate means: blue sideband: 28.4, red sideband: 28.2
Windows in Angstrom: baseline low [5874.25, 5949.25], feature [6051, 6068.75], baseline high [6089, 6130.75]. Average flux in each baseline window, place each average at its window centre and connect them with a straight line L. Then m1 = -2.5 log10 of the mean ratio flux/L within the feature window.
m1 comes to -0.03 mag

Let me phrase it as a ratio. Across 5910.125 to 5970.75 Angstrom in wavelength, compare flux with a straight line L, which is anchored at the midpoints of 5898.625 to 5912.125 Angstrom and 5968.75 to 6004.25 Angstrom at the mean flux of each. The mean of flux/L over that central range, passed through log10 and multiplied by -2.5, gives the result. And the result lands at 0.022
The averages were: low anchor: 28.9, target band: 28.2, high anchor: 28.6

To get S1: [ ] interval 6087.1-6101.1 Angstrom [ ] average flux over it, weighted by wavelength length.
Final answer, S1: 27.2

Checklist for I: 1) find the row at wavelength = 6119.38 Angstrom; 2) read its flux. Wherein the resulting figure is 25.5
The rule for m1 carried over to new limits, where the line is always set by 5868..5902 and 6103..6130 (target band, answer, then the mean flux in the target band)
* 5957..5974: -0.06 mag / 28.3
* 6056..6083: -0.04 mag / 28.3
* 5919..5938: -0.05 mag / 27.7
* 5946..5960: -0.06 mag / 28.1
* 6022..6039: -0.05 mag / 28.4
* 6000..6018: -0.04 mag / 28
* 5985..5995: -0.04 mag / 27.8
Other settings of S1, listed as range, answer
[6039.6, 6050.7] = 29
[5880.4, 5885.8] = 24.2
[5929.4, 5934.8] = 28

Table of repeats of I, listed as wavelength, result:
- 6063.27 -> 26.6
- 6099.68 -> 27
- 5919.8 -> 28.8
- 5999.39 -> 29.3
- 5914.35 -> 26.9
